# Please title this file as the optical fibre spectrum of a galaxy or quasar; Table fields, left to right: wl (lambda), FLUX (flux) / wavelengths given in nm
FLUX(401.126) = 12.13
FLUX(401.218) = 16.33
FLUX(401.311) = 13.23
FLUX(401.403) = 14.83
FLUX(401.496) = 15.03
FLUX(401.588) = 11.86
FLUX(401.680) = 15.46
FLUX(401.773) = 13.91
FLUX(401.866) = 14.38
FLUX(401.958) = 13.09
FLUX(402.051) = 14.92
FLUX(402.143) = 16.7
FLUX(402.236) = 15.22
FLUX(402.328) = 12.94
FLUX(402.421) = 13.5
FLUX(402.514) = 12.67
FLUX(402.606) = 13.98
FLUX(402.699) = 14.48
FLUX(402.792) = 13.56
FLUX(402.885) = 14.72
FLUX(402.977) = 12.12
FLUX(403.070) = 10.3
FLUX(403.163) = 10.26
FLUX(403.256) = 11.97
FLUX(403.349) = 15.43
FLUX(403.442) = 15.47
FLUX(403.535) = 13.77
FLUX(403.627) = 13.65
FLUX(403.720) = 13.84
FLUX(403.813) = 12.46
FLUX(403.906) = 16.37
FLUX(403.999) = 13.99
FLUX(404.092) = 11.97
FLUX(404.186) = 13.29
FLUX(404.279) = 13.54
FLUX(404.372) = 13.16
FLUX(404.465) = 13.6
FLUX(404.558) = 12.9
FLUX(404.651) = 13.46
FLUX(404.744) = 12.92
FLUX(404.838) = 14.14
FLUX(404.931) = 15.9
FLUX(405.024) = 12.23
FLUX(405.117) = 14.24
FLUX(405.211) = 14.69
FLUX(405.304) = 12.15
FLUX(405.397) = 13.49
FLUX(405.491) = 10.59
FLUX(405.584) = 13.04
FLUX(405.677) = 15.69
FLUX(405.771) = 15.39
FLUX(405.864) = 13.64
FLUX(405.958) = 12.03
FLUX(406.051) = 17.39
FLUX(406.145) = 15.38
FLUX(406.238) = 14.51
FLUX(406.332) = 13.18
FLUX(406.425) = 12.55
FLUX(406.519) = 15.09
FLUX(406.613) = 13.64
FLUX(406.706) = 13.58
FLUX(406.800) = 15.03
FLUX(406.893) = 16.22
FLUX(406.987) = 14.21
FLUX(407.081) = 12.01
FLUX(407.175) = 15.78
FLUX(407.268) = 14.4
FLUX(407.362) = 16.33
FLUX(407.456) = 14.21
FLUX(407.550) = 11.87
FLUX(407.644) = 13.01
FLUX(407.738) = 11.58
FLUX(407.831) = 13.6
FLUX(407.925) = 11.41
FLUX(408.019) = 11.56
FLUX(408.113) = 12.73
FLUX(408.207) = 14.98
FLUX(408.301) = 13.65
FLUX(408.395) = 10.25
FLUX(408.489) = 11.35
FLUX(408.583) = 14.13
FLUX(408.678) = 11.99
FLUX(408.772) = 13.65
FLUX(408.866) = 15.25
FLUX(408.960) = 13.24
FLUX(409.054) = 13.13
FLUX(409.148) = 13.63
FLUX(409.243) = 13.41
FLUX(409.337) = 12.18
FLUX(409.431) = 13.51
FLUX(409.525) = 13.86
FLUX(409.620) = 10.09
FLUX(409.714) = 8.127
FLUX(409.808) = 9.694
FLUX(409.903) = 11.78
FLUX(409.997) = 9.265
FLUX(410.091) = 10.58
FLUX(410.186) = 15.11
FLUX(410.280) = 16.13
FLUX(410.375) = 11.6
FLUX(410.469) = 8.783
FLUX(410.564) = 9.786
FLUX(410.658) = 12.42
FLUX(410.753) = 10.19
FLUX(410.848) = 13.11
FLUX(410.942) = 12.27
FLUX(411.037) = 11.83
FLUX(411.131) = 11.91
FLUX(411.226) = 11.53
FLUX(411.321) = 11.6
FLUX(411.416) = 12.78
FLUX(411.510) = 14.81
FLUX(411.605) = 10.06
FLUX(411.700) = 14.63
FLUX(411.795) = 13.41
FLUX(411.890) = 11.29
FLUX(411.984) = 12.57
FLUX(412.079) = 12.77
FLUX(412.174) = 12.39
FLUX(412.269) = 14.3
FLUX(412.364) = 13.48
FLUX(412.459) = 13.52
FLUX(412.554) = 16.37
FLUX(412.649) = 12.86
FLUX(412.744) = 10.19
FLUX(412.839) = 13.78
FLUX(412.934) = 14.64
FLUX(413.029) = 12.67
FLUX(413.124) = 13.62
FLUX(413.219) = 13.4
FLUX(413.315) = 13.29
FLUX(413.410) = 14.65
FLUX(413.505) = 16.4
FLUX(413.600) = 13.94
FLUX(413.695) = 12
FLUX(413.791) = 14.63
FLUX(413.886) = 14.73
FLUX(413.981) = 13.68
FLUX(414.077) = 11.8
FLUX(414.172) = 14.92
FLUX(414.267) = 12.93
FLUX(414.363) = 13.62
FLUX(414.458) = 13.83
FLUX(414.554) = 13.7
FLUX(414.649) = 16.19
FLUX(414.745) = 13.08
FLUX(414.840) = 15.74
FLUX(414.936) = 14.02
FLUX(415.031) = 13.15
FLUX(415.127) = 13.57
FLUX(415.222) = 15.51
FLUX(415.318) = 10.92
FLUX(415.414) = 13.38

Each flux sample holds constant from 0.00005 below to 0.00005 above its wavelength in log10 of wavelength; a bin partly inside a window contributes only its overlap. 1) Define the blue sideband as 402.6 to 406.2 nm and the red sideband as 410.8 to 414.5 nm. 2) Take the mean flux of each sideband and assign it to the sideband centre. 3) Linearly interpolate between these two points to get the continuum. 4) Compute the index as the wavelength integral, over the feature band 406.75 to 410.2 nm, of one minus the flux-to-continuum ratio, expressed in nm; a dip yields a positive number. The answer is 0.15 nm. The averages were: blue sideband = 13.6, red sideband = 13.2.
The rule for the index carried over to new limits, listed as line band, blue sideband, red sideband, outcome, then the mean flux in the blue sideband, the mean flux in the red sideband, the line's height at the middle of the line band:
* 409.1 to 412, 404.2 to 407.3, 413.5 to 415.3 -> 0.407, 13.9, 14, 14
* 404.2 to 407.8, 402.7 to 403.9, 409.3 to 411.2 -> -0.349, 13.3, 11.6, 12.6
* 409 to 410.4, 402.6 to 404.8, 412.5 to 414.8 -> 0.151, 13.4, 13.8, 13.6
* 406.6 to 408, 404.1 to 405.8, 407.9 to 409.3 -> -0.062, 13.5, 13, 13.2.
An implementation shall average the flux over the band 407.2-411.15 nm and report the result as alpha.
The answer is 12.4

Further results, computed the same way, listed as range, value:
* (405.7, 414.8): 13.1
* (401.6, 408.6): 13.7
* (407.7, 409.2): 12.9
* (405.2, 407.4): 14.2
